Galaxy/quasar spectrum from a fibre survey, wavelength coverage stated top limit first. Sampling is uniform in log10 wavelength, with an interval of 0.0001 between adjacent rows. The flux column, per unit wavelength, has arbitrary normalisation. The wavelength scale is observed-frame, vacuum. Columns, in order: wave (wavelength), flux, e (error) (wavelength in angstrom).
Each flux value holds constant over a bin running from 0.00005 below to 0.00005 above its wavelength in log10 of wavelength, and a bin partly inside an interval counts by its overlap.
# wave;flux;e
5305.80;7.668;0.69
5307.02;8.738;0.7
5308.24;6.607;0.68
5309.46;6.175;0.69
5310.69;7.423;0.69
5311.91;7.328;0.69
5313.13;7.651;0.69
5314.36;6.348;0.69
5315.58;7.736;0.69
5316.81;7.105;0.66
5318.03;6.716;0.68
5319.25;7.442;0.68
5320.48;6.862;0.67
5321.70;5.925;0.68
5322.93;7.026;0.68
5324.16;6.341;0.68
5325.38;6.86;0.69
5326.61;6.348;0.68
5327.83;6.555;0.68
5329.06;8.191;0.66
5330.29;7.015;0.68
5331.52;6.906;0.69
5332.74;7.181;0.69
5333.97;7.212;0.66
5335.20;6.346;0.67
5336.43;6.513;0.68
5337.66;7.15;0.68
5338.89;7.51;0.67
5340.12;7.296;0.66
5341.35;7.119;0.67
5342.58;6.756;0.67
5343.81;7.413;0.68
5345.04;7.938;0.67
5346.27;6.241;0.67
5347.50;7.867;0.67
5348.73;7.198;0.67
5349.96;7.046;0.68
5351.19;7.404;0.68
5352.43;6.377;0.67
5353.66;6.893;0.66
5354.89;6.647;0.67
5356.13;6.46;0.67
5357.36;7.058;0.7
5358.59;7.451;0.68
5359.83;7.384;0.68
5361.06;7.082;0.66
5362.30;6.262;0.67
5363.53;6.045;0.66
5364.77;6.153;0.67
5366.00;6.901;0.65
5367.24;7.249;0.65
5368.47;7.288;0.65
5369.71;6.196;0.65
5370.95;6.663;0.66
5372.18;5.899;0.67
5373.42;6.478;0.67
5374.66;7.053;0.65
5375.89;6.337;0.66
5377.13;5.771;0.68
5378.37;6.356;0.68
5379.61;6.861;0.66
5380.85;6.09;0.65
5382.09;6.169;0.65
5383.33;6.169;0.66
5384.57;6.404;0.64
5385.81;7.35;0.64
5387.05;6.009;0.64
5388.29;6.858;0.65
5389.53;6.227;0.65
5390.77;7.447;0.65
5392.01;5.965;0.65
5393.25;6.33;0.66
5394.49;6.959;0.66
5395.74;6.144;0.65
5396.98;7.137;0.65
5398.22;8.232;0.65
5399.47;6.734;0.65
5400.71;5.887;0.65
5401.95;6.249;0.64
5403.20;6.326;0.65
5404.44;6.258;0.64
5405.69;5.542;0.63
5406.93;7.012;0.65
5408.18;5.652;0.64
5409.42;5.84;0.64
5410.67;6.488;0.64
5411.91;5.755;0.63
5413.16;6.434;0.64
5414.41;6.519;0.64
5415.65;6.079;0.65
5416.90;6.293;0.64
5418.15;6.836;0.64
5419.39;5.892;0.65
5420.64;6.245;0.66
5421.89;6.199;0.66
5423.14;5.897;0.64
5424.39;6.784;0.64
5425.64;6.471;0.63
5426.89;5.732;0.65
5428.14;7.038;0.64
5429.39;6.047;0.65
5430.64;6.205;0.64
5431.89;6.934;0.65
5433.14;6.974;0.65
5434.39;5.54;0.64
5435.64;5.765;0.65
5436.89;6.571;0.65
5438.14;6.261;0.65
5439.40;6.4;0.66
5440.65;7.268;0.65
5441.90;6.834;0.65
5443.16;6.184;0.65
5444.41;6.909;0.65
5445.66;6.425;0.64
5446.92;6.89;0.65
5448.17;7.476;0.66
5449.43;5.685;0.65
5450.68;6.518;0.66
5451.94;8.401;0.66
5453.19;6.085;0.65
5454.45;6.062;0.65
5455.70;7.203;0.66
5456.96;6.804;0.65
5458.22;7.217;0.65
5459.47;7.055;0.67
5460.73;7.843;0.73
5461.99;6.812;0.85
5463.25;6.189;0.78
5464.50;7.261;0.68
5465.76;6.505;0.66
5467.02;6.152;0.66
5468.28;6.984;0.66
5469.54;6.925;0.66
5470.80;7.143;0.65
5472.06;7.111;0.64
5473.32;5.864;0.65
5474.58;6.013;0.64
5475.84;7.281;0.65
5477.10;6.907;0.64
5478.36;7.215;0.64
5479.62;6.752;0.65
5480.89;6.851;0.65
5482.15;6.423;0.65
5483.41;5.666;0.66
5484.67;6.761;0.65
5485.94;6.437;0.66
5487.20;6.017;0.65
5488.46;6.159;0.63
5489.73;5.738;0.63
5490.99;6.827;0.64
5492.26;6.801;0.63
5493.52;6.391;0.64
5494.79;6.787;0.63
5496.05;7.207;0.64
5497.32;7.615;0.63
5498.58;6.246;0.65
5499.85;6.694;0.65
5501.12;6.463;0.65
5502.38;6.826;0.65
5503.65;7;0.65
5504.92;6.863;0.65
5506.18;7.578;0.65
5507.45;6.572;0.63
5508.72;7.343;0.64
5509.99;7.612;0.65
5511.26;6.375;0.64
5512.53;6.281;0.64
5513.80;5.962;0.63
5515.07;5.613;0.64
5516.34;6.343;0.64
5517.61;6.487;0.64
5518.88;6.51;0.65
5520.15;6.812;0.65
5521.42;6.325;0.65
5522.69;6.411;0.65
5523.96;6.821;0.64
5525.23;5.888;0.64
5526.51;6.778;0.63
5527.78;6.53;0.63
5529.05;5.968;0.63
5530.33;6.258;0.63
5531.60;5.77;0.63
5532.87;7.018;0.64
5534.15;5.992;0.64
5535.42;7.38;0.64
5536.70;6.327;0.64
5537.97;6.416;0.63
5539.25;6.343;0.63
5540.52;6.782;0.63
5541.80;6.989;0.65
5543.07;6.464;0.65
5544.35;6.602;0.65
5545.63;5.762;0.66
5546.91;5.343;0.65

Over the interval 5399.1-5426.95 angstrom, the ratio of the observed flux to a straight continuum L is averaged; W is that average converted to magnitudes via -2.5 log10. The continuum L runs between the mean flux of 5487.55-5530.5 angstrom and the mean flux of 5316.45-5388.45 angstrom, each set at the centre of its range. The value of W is 0.08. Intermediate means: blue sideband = 6.8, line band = 6.23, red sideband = 6.59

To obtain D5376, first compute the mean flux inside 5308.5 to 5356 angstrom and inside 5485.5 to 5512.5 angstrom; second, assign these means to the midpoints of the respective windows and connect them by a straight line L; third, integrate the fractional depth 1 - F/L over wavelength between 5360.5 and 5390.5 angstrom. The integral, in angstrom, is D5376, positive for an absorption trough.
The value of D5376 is 1.8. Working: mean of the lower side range 6.99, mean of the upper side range 6.73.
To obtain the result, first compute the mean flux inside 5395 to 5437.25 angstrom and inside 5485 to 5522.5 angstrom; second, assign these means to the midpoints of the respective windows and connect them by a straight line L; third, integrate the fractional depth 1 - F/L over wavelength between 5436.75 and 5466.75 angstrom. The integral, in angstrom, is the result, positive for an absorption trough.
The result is -1.5 angstrom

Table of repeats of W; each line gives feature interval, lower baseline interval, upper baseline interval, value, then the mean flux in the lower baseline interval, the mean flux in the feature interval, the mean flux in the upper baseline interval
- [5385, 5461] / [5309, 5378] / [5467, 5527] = 0.04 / 6.89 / 6.53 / 6.63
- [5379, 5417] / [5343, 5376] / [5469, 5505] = 0.06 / 6.86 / 6.43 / 6.65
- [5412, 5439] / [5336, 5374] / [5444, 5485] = 0.08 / 6.9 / 6.31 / 6.77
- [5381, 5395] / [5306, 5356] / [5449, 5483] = 0.07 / 7.03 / 6.52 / 6.79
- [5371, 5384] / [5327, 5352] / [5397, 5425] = 0.06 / 7.13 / 6.33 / 6.34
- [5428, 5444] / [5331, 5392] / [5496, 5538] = 0.04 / 6.78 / 6.45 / 6.59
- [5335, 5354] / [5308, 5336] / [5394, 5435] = -0.05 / 6.93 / 7.08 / 6.37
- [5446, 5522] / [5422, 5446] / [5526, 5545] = -0.04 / 6.43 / 6.7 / 6.51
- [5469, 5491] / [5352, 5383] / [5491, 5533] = 0.01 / 6.6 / 6.55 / 6.61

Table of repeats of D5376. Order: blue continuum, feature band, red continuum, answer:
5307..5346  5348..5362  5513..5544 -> -0.1 angstrom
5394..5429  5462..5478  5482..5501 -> -0.6 angstrom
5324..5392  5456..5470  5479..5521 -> -0.5 angstrom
